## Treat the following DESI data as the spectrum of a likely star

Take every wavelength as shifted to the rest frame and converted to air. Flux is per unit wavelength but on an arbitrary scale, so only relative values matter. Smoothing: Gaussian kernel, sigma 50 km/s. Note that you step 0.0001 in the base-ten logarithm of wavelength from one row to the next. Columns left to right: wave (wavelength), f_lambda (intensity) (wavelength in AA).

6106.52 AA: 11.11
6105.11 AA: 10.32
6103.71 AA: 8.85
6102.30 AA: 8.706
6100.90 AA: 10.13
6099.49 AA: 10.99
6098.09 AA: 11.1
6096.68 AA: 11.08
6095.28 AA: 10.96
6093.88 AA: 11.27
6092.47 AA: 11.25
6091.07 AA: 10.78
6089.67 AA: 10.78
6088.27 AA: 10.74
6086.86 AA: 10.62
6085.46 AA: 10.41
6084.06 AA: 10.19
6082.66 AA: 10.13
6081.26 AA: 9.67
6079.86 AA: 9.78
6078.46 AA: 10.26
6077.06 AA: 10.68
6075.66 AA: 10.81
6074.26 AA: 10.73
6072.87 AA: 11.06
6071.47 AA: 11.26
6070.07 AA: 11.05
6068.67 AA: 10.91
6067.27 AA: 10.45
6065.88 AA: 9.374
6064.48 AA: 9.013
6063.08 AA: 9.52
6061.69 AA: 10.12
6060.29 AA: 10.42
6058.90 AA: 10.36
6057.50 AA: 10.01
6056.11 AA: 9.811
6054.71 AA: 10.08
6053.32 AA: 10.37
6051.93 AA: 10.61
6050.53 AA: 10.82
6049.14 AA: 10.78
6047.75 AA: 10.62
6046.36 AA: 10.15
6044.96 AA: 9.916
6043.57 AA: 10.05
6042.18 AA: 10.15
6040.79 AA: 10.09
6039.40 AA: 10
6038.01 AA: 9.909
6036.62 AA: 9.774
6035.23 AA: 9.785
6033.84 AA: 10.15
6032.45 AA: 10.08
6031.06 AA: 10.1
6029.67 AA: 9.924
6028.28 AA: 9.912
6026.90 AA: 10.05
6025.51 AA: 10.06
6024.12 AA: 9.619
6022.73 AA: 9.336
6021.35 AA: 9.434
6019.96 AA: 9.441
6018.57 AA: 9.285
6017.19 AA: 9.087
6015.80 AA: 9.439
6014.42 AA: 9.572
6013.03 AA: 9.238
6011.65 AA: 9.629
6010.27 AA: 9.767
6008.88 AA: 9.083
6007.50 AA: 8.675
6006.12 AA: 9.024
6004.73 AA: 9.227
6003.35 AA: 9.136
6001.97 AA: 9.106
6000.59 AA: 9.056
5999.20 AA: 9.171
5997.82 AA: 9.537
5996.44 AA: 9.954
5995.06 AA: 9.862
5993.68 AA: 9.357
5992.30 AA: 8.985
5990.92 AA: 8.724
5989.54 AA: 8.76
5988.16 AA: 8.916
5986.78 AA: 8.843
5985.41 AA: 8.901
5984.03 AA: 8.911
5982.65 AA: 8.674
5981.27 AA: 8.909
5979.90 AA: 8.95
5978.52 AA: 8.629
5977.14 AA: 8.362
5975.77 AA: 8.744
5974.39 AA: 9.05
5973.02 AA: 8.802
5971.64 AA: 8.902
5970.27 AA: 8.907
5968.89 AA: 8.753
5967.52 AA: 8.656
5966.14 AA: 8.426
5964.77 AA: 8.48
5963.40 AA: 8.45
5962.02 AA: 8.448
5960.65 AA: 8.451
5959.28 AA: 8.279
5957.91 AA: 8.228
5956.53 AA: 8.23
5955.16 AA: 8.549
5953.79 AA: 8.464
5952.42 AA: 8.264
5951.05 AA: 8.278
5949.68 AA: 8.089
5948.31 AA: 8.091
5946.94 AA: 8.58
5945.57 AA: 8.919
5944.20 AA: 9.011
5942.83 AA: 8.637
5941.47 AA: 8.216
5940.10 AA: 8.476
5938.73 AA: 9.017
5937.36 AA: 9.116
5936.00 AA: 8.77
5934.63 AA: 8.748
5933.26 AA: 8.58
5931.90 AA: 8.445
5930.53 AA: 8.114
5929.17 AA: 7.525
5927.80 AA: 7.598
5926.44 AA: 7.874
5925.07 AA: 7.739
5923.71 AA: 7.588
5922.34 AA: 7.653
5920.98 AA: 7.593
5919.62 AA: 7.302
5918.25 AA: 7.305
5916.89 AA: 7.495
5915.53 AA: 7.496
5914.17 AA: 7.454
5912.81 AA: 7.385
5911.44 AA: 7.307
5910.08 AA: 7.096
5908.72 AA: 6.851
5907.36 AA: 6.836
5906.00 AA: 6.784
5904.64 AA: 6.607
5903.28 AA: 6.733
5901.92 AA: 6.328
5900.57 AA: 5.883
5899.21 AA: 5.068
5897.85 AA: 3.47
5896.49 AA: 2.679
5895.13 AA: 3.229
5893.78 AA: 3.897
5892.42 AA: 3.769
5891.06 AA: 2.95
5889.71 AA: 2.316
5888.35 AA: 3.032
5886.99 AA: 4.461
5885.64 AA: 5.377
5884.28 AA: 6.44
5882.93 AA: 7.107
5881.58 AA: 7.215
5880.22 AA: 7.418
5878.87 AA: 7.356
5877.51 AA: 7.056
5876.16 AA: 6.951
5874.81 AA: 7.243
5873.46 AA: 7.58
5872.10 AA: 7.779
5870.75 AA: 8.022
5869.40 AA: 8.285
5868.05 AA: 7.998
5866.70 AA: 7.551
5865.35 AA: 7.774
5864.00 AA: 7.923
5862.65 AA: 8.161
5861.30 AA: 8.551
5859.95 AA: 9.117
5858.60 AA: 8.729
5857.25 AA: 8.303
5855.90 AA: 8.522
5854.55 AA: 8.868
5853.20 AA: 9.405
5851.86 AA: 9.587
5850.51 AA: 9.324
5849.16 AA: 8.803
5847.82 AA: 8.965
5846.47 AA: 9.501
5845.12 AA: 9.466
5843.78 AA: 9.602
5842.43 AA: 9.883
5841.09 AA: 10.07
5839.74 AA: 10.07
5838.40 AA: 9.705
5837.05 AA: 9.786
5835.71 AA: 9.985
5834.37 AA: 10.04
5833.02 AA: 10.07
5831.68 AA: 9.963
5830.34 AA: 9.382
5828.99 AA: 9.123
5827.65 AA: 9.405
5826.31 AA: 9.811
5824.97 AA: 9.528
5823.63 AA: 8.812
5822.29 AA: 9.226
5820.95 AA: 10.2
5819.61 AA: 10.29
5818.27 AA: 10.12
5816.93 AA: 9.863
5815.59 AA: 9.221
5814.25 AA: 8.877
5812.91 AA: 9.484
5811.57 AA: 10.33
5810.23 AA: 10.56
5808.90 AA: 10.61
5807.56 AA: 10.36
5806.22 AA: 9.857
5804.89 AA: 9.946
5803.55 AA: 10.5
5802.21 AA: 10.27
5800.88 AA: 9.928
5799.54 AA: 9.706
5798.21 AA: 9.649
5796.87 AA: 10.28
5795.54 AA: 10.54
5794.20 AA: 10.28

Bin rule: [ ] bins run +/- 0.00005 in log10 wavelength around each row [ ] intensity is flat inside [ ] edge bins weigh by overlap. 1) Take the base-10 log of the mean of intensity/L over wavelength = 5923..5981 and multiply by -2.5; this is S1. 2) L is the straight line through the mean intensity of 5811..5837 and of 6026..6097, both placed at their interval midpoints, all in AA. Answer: 0.18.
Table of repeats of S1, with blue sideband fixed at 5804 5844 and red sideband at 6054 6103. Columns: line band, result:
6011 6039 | 0.065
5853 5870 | 0.182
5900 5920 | 0.390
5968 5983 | 0.158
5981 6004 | 0.124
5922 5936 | 0.245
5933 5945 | 0.156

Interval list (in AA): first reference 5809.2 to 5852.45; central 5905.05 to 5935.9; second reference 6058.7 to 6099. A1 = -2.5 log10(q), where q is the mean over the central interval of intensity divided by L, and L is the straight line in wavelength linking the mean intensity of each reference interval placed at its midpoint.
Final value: 0.30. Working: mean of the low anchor 9.67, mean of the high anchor 10.5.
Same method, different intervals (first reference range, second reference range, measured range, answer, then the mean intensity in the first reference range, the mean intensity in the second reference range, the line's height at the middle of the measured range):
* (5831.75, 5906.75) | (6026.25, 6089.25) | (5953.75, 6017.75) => 0.028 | 7.41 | 10.2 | 9.16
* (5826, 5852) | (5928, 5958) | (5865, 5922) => 0.389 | 9.62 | 8.46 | 9.01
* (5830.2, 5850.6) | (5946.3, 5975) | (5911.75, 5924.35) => 0.193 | 9.68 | 8.49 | 8.91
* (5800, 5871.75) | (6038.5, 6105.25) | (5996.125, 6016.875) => 0.089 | 9.38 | 10.4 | 10.1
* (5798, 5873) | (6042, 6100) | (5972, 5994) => 0.139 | 9.36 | 10.5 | 10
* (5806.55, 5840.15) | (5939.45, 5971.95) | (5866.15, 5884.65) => 0.239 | 9.79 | 8.49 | 9.28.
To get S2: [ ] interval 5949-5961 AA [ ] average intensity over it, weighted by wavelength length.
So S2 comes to 8.31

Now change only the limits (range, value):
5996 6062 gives 9.79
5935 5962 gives 8.51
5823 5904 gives 7.65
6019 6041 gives 9.84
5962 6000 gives 8.9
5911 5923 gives 7.45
